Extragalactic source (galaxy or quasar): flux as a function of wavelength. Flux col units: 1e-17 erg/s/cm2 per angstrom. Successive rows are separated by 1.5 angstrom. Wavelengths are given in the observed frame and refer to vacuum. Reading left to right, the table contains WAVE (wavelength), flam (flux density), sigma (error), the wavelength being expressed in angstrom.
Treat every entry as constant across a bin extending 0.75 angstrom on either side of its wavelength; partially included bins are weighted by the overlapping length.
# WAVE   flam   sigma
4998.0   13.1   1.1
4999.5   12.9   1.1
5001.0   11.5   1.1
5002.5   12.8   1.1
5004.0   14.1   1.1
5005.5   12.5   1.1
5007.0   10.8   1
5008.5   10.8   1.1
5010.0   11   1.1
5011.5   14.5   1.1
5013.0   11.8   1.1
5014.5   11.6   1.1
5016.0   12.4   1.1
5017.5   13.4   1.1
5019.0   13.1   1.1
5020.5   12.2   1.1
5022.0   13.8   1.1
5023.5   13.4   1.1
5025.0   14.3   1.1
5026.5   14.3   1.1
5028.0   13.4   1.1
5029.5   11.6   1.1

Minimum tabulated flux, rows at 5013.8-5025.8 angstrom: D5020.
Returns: 11.6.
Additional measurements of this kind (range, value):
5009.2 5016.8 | 11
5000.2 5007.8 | 10.8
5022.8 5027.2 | 13.4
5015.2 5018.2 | 12.4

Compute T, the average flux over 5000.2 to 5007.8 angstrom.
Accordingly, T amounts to 12.3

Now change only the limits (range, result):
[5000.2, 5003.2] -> 12.2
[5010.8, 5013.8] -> 13.1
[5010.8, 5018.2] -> 12.7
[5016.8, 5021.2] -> 12.9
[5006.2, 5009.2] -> 10.8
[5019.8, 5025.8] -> 13.4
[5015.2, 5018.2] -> 12.9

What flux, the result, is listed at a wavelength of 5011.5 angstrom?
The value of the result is 14.5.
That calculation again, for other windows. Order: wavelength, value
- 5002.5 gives 12.8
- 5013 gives 11.8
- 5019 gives 13.1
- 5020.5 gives 12.2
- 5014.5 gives 11.6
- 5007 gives 10.8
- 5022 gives 13.8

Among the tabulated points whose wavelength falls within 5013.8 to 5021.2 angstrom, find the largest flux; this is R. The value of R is 13.4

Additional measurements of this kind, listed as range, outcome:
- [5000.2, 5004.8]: 14.1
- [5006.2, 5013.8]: 14.5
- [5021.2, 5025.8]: 14.3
